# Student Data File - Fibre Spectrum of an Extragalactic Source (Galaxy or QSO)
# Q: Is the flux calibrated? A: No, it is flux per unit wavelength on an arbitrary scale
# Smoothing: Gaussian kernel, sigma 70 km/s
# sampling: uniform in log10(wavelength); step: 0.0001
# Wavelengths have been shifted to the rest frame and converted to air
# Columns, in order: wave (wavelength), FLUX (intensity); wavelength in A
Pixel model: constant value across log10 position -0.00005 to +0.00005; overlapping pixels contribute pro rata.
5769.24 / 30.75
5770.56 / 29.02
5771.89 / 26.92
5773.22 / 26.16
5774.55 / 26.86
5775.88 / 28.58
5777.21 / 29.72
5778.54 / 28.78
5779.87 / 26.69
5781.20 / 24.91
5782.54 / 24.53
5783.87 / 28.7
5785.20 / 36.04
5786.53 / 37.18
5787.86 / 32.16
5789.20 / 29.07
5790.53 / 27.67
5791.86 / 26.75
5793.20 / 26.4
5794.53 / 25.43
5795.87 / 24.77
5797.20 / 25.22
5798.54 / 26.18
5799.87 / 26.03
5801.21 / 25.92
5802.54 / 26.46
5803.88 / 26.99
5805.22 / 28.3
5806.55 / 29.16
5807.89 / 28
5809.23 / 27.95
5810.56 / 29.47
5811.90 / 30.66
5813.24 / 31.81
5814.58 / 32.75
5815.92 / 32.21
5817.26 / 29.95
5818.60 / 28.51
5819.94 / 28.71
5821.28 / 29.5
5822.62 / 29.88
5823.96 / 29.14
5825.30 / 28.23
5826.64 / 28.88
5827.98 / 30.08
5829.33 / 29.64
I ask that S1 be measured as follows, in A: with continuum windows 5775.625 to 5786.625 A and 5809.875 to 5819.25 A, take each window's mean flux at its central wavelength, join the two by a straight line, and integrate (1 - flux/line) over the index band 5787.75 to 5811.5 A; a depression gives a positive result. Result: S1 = 2.19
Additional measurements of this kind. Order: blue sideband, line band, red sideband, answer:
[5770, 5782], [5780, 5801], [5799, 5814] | -0.12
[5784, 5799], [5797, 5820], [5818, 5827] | 0.23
